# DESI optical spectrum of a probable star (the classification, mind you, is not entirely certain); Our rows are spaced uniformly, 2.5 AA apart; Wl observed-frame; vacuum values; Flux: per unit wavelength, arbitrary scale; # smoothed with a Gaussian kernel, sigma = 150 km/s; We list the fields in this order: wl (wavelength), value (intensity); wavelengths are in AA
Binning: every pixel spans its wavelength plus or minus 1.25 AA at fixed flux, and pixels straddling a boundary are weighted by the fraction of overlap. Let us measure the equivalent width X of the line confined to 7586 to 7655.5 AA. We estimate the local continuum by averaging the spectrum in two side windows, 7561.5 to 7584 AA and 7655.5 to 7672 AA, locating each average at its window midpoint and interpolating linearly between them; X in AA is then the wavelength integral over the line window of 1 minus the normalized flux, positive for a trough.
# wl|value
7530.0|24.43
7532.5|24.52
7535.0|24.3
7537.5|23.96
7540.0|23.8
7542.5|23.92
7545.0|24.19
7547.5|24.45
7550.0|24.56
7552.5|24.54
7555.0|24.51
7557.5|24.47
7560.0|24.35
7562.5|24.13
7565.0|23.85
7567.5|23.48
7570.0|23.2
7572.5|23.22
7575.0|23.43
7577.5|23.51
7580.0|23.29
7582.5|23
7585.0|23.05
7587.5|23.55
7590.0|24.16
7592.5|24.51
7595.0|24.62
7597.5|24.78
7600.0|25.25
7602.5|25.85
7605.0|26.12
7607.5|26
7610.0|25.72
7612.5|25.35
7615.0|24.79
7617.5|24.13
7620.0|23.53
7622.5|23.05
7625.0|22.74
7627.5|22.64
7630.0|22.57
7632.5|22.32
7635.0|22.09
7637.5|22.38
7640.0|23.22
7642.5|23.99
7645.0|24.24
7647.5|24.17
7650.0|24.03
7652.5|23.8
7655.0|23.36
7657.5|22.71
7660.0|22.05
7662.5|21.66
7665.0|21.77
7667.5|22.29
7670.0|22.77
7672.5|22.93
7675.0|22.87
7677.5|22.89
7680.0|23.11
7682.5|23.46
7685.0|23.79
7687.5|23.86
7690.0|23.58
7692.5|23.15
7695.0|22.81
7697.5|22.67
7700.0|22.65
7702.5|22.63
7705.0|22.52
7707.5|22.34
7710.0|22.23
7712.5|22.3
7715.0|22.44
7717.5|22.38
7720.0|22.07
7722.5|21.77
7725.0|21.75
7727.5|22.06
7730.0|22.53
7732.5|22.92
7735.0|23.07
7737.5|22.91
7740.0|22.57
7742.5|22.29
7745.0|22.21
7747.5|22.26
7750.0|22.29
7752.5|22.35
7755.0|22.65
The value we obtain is -3.6 AA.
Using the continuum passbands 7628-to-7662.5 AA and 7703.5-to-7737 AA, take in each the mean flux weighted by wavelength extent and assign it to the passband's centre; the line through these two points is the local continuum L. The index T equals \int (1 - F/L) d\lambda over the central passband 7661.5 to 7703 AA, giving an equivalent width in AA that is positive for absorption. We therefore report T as -0.3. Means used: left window 23.1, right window 22.4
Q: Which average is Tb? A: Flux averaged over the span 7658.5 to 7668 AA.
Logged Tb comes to 21.9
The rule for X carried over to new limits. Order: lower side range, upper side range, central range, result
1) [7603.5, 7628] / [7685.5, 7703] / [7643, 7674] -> 0.9 AA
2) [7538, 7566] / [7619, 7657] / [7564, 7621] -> -1.3 AA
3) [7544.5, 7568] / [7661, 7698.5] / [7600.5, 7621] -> -1.3 AA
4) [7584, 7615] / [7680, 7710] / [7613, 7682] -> 2.6 AA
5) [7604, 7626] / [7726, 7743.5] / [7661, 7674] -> 0.8 AA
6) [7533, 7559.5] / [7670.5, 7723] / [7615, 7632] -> 0.2 AA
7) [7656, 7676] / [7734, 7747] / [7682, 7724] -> -0.5 AA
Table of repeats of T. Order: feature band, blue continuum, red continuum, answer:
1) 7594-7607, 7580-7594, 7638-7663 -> -1.0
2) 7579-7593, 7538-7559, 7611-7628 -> 0.3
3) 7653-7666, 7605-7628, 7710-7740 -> 0.7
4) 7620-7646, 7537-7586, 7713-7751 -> 0.3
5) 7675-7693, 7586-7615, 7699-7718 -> -0.3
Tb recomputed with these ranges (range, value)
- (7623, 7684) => 22.9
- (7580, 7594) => 23.6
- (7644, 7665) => 23.2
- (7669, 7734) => 22.7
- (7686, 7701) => 23.1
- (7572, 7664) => 23.8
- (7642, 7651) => 24.1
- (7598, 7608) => 25.7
